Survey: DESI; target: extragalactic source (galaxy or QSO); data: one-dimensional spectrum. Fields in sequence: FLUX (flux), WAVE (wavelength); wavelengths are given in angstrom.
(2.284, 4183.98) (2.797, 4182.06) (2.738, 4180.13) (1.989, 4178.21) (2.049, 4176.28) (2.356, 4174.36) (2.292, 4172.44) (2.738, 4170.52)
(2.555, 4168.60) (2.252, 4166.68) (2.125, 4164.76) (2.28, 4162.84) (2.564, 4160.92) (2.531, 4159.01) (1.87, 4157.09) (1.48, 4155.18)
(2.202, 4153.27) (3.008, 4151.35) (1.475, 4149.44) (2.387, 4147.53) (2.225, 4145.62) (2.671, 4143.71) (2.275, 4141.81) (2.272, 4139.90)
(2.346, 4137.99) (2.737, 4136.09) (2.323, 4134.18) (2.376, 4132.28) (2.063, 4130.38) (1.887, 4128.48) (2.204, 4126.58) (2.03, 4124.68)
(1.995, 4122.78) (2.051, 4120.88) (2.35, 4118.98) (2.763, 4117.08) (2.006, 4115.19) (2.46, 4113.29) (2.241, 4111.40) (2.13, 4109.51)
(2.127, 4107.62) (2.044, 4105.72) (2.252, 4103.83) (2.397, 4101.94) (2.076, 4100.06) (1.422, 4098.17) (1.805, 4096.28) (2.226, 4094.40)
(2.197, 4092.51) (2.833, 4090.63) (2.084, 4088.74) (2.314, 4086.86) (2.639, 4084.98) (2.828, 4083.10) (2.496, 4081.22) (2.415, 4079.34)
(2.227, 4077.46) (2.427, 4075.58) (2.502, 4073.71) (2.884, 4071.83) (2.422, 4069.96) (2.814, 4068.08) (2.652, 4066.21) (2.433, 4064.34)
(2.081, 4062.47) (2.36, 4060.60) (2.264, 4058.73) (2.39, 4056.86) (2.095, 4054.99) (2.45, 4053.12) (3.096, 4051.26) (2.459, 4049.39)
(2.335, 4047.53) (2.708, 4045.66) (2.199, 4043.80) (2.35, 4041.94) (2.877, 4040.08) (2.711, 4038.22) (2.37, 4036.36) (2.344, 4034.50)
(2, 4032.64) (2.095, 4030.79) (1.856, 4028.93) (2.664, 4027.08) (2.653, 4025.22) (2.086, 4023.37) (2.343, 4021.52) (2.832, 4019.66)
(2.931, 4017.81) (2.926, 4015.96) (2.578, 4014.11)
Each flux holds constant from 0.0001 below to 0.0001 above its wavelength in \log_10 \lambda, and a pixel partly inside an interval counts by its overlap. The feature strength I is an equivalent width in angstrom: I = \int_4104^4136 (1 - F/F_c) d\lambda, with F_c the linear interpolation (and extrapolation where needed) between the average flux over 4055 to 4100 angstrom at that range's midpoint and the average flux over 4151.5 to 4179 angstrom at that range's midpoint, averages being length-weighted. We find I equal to 1.5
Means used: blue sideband 2.37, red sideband 2.26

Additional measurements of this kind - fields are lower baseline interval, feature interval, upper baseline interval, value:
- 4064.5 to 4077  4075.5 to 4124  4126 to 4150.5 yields 3.8 angstrom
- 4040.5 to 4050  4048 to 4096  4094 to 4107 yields -4.7 angstrom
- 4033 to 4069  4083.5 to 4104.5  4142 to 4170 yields 1.5 angstrom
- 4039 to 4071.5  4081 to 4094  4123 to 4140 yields -0.5 angstrom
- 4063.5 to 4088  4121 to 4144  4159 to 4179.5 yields 1.6 angstrom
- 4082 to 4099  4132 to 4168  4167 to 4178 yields 0.8 angstrom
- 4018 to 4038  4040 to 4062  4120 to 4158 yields -1.1 angstrom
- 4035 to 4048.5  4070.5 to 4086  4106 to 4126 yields -1.3 angstrom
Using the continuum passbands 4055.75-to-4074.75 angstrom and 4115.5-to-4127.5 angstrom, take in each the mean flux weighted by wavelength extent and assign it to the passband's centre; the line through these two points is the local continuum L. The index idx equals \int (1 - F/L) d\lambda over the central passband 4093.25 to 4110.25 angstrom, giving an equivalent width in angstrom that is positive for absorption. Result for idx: 1.9 angstrom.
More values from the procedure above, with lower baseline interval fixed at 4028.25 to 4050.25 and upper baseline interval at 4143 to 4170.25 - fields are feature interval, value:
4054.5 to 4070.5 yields -0.36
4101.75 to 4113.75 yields 0.47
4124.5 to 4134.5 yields 0.63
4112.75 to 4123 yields 0.07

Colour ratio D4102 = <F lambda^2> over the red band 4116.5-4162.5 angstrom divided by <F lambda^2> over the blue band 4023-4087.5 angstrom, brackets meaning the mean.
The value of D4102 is 1.0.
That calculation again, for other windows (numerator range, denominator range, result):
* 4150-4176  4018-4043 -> 1.02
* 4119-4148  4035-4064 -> 0.96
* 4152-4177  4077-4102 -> 1.03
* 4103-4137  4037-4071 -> 0.92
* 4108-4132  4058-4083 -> 0.91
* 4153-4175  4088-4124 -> 1.07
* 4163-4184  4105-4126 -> 1.11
